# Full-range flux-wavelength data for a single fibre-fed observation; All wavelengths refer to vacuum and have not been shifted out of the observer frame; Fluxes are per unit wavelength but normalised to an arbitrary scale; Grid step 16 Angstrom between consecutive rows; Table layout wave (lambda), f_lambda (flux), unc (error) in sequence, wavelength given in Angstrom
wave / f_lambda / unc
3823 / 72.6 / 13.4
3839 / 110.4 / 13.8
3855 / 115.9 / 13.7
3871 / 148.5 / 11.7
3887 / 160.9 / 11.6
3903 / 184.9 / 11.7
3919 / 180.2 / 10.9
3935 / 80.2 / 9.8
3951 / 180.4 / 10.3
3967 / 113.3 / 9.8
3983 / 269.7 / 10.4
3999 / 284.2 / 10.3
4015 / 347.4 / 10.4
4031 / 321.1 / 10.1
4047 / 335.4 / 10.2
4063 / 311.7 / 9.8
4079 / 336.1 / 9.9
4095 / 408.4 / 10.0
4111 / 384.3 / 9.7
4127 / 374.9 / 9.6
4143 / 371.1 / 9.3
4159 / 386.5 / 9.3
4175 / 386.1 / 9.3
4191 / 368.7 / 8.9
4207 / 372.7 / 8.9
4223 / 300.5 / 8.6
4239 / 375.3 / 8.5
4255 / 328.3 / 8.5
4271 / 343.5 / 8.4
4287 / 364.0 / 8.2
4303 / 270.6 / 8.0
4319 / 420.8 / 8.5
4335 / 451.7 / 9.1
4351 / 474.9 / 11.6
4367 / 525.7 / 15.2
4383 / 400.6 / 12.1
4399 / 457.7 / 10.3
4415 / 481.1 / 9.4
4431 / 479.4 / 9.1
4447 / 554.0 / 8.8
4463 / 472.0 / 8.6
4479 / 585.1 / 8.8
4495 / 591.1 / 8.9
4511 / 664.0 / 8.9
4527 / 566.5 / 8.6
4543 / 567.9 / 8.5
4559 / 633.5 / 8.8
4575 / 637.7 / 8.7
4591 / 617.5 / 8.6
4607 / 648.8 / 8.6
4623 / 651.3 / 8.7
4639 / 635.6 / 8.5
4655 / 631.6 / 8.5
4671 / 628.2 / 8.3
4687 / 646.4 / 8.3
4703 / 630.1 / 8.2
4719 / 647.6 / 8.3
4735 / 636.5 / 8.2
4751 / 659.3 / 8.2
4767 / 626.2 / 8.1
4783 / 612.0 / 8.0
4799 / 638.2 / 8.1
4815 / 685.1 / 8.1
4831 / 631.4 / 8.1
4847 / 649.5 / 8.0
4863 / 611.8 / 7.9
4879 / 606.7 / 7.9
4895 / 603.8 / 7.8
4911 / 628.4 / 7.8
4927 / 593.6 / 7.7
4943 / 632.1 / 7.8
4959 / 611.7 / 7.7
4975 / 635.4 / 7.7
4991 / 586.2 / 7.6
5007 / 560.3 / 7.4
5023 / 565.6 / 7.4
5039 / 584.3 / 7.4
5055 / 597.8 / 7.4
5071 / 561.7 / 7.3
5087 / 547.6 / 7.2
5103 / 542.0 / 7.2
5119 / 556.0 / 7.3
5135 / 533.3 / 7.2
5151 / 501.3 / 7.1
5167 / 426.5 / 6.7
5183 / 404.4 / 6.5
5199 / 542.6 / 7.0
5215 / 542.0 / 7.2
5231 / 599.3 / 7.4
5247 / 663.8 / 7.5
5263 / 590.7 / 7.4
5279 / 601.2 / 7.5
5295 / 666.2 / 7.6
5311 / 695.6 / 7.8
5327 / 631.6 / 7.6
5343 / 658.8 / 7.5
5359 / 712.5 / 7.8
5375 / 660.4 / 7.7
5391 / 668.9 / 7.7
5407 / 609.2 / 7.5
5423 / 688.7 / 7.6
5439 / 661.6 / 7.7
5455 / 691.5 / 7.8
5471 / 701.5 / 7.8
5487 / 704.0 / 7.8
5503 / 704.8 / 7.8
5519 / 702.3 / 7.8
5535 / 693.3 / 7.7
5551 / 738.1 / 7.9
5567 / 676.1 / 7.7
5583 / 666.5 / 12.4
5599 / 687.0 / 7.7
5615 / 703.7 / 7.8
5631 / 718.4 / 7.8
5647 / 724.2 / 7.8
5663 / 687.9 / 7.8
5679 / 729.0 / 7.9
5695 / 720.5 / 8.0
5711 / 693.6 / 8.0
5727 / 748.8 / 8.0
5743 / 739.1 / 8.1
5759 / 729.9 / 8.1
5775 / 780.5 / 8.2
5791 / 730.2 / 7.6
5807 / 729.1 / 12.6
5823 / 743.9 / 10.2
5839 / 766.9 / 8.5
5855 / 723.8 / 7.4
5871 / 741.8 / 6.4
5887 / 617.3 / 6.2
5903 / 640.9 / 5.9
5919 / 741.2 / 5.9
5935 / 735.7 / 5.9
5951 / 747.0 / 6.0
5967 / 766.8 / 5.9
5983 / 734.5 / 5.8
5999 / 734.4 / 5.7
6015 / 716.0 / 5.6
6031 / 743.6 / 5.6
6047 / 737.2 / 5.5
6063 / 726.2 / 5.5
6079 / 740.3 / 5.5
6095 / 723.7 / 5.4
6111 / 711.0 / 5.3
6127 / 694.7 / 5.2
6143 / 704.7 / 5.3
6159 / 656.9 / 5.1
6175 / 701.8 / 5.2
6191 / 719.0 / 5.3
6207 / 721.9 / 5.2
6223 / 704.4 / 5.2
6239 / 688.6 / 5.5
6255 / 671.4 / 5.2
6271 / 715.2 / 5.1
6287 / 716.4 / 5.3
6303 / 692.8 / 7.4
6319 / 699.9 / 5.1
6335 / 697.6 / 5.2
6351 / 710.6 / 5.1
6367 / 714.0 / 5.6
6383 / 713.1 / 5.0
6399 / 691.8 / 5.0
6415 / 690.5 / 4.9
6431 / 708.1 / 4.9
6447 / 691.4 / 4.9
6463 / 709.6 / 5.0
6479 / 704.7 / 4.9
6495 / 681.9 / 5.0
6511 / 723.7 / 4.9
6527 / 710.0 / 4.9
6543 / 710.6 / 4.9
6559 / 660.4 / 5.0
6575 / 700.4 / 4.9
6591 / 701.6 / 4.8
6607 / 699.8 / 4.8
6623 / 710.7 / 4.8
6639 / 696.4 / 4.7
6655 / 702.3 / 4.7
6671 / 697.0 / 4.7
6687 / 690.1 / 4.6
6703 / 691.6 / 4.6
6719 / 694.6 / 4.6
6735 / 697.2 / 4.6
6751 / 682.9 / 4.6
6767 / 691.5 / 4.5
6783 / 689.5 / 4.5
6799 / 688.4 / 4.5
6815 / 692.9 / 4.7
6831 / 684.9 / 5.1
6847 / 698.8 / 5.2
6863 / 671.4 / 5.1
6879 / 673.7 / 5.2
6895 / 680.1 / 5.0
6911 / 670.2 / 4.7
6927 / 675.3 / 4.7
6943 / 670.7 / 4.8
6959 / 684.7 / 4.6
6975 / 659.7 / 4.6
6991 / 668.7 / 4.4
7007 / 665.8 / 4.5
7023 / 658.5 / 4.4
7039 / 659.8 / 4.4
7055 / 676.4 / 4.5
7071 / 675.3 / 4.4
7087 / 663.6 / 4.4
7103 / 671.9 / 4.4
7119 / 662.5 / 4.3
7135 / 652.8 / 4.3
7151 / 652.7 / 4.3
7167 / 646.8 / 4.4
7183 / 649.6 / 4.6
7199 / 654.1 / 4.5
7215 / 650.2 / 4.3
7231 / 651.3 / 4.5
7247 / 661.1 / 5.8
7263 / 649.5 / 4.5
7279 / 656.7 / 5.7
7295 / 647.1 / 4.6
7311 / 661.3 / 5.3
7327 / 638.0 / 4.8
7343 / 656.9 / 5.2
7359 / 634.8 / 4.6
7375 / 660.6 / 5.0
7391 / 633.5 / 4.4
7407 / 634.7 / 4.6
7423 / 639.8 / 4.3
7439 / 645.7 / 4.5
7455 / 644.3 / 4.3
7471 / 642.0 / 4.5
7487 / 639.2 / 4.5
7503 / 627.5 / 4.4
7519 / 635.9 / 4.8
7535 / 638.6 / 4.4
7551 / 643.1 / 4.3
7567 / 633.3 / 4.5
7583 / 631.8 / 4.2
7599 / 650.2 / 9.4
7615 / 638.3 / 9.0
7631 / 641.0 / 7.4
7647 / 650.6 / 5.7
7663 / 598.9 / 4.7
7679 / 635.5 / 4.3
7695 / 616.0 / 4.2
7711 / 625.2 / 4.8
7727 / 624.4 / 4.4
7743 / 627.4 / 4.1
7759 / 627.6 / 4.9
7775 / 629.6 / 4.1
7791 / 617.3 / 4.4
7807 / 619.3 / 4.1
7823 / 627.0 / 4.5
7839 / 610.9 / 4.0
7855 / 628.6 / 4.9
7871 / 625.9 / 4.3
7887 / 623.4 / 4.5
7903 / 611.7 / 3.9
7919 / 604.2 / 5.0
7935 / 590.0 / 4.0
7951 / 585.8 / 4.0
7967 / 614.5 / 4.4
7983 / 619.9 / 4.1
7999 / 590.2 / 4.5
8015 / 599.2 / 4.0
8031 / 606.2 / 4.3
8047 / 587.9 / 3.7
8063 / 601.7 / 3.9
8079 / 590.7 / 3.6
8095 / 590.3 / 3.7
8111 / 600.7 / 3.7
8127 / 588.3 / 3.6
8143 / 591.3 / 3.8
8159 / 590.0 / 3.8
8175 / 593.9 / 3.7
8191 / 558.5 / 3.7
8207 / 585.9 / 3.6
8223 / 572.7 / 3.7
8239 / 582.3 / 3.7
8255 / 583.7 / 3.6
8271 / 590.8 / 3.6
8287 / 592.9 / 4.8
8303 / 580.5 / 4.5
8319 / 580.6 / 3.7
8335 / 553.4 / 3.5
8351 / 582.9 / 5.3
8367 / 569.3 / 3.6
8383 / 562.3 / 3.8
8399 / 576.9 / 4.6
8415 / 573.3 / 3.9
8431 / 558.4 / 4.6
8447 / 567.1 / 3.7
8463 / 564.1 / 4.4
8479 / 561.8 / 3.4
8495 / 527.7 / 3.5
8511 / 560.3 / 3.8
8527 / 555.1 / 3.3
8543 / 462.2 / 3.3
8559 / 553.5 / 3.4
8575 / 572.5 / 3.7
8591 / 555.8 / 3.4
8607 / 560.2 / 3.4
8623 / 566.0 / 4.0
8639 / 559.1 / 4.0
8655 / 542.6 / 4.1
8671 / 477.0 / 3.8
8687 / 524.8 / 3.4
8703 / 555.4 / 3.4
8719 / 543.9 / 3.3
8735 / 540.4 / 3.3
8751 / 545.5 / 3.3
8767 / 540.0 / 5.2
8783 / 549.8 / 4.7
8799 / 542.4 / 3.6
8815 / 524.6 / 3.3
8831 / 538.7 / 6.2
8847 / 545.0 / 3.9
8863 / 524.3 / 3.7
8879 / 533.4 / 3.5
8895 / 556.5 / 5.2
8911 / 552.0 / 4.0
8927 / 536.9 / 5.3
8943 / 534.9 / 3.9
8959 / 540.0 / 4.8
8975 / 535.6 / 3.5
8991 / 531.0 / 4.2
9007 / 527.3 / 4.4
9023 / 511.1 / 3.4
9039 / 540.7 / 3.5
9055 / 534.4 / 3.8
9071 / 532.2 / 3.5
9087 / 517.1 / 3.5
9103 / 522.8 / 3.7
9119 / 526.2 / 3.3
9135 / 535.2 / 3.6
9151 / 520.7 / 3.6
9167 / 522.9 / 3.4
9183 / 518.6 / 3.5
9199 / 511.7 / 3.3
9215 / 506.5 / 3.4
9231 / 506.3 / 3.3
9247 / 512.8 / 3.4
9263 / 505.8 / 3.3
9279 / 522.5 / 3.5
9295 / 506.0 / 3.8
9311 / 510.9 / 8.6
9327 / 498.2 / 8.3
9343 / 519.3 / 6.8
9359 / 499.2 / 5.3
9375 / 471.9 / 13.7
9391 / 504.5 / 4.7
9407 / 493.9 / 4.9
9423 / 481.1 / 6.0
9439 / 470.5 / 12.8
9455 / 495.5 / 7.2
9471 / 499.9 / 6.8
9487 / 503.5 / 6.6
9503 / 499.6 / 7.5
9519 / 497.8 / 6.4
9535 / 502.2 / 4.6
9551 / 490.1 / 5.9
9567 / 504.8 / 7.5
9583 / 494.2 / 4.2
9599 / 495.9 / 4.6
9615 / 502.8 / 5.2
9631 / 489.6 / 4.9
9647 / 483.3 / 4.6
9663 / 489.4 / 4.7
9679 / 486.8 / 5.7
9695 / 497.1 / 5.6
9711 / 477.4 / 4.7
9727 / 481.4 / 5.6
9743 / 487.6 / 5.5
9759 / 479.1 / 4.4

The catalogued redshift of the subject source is 0.000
